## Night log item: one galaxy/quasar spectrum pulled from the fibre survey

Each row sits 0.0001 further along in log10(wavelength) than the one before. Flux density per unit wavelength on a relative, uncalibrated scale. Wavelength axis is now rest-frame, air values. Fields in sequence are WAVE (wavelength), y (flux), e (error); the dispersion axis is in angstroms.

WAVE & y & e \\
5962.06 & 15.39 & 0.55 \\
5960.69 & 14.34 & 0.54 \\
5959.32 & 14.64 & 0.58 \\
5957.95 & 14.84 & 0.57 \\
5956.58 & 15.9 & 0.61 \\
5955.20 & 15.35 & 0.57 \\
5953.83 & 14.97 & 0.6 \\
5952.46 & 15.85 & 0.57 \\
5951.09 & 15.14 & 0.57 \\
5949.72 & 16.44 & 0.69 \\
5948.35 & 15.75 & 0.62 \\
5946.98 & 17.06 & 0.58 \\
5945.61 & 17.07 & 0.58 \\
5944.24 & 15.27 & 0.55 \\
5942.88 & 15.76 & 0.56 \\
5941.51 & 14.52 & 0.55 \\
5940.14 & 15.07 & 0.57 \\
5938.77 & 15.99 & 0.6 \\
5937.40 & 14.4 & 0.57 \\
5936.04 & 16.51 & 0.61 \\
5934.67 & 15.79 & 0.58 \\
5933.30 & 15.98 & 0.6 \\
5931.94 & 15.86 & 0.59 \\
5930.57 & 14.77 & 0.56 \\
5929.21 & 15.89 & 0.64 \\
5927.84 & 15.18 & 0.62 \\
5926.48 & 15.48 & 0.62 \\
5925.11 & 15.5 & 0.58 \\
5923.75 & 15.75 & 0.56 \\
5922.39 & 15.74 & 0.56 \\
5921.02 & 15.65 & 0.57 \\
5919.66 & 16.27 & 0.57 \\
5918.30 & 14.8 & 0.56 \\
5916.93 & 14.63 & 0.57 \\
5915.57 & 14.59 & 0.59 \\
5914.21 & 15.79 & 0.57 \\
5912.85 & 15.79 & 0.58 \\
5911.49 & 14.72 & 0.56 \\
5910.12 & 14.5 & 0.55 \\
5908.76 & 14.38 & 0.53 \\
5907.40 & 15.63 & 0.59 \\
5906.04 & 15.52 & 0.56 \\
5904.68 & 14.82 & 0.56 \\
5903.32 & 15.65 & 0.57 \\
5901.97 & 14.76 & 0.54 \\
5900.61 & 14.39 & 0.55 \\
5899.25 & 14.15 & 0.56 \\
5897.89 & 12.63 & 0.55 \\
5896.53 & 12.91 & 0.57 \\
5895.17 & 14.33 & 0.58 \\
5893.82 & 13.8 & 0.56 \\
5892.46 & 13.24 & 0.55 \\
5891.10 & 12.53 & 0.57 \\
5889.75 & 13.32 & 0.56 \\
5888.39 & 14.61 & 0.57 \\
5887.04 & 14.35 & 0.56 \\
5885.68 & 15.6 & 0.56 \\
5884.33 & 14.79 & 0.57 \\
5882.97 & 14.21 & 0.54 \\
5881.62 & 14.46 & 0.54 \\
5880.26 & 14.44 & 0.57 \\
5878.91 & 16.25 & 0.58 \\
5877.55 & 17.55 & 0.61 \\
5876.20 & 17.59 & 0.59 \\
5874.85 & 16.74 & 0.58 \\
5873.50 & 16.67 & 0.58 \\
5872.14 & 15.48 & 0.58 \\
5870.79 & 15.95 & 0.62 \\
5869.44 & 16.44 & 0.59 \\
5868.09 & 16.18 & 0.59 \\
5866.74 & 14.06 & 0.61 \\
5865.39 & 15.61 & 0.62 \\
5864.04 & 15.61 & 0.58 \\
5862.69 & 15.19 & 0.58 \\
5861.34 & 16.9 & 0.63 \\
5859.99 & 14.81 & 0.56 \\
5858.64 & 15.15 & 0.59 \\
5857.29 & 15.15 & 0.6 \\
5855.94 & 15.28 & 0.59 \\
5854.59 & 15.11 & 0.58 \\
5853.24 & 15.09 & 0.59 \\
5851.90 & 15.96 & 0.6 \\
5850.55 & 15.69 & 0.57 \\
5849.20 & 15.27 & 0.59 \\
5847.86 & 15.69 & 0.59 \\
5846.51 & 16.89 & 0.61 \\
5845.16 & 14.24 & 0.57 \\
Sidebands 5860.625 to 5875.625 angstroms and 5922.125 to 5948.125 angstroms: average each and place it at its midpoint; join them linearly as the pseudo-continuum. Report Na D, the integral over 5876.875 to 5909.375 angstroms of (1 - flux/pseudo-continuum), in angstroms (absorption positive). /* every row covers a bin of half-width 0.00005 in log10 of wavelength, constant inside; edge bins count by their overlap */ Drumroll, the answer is 2.7 angstroms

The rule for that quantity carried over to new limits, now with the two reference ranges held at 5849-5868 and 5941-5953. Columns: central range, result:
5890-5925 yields 2.2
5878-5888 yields 0.4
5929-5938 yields 0.1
